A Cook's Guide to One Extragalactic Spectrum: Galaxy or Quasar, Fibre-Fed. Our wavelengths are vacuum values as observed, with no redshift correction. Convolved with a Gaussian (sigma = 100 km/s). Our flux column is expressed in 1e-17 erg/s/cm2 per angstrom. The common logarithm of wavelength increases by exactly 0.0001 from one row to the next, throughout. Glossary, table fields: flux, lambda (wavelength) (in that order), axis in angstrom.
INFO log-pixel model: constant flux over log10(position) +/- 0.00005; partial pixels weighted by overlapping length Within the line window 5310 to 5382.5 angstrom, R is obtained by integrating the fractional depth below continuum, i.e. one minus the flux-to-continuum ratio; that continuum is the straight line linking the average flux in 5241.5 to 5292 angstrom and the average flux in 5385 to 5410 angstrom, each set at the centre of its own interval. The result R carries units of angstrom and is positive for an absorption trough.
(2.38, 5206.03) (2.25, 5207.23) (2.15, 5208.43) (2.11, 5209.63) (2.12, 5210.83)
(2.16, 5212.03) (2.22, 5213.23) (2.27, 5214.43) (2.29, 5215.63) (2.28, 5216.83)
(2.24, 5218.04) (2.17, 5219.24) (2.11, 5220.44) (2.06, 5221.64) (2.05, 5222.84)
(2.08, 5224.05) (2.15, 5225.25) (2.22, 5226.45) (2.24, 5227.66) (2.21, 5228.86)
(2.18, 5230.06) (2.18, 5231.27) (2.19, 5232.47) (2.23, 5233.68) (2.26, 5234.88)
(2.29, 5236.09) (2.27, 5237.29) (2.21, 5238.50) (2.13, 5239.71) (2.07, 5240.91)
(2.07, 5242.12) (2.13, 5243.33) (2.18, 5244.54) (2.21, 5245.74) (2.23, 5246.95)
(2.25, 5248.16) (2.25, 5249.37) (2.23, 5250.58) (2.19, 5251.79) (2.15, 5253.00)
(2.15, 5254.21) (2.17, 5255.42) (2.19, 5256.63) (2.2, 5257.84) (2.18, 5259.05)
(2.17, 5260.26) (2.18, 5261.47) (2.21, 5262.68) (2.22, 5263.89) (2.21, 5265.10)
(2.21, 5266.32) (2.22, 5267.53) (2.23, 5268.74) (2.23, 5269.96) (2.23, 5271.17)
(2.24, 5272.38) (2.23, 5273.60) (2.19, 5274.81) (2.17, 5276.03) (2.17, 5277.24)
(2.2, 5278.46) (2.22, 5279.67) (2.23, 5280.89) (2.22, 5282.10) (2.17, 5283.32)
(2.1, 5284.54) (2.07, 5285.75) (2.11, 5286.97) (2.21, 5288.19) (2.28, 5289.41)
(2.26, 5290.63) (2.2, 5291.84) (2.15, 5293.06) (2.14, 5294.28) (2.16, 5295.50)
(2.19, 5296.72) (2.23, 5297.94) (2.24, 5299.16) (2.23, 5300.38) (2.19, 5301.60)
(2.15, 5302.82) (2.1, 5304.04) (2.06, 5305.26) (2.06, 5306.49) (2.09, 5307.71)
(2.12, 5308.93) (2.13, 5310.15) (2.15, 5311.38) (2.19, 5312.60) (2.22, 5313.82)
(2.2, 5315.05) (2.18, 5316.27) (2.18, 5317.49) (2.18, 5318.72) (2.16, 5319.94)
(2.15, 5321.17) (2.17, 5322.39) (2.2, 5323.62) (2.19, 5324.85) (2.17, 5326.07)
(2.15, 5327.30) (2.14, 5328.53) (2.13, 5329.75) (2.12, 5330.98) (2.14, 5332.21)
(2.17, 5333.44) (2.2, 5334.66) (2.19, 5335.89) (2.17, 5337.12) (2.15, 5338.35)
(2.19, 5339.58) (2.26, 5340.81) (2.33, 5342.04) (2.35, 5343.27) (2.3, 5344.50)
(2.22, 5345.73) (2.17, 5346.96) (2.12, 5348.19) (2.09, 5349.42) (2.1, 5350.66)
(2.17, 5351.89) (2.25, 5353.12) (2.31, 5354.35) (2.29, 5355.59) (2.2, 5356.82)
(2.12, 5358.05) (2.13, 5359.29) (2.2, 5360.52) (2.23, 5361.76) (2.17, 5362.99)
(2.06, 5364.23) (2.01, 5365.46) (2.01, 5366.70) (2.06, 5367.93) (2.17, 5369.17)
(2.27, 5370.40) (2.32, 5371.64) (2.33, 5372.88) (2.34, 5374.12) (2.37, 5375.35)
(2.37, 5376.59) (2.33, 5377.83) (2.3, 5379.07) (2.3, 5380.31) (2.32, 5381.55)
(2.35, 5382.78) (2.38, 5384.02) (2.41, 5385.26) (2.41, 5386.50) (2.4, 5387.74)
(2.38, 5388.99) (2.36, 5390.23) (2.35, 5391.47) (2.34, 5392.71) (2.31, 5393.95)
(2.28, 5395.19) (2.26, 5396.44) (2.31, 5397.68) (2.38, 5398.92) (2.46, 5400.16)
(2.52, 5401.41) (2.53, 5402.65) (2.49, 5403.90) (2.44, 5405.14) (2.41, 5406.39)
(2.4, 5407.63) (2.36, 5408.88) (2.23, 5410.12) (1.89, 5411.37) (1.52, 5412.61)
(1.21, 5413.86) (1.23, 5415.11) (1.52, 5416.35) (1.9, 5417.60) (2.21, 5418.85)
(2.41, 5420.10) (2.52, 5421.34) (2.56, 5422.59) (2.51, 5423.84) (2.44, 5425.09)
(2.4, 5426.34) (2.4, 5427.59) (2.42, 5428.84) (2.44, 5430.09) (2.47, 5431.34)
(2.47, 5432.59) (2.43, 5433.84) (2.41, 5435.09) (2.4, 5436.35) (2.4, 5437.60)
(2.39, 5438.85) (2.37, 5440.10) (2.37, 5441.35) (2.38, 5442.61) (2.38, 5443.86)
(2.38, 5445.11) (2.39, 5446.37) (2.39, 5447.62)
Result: 3.4 angstrom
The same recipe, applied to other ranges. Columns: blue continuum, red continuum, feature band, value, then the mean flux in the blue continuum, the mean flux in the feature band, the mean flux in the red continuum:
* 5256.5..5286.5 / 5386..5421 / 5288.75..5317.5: 0.34 angstrom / 2.2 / 2.17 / 2.2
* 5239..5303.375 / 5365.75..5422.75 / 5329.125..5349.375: 0.18 angstrom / 2.19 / 2.2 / 2.24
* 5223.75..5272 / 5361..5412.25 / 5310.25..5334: 0.91 angstrom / 2.2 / 2.17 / 2.3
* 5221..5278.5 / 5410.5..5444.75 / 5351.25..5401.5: -1.43 angstrom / 2.19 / 2.28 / 2.23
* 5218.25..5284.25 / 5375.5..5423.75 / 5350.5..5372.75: 0.59 angstrom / 2.19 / 2.18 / 2.25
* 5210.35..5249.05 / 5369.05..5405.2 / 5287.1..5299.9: 0.31 angstrom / 2.19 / 2.2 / 2.36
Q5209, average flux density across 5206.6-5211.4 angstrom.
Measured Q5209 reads 2.16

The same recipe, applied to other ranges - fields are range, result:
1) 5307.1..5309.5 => 2.11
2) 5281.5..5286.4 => 2.14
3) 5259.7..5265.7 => 2.2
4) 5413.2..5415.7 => 1.22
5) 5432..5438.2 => 2.42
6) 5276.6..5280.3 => 2.2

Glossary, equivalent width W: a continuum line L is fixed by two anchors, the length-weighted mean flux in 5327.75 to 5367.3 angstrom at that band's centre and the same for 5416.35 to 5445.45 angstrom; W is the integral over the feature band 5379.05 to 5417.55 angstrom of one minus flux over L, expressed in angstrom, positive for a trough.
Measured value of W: 1.2 angstrom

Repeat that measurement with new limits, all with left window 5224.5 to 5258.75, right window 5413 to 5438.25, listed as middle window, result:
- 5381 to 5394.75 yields -0.9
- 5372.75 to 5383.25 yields -0.5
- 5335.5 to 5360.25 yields 0.1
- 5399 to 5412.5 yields -0.7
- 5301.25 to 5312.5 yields 0.5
